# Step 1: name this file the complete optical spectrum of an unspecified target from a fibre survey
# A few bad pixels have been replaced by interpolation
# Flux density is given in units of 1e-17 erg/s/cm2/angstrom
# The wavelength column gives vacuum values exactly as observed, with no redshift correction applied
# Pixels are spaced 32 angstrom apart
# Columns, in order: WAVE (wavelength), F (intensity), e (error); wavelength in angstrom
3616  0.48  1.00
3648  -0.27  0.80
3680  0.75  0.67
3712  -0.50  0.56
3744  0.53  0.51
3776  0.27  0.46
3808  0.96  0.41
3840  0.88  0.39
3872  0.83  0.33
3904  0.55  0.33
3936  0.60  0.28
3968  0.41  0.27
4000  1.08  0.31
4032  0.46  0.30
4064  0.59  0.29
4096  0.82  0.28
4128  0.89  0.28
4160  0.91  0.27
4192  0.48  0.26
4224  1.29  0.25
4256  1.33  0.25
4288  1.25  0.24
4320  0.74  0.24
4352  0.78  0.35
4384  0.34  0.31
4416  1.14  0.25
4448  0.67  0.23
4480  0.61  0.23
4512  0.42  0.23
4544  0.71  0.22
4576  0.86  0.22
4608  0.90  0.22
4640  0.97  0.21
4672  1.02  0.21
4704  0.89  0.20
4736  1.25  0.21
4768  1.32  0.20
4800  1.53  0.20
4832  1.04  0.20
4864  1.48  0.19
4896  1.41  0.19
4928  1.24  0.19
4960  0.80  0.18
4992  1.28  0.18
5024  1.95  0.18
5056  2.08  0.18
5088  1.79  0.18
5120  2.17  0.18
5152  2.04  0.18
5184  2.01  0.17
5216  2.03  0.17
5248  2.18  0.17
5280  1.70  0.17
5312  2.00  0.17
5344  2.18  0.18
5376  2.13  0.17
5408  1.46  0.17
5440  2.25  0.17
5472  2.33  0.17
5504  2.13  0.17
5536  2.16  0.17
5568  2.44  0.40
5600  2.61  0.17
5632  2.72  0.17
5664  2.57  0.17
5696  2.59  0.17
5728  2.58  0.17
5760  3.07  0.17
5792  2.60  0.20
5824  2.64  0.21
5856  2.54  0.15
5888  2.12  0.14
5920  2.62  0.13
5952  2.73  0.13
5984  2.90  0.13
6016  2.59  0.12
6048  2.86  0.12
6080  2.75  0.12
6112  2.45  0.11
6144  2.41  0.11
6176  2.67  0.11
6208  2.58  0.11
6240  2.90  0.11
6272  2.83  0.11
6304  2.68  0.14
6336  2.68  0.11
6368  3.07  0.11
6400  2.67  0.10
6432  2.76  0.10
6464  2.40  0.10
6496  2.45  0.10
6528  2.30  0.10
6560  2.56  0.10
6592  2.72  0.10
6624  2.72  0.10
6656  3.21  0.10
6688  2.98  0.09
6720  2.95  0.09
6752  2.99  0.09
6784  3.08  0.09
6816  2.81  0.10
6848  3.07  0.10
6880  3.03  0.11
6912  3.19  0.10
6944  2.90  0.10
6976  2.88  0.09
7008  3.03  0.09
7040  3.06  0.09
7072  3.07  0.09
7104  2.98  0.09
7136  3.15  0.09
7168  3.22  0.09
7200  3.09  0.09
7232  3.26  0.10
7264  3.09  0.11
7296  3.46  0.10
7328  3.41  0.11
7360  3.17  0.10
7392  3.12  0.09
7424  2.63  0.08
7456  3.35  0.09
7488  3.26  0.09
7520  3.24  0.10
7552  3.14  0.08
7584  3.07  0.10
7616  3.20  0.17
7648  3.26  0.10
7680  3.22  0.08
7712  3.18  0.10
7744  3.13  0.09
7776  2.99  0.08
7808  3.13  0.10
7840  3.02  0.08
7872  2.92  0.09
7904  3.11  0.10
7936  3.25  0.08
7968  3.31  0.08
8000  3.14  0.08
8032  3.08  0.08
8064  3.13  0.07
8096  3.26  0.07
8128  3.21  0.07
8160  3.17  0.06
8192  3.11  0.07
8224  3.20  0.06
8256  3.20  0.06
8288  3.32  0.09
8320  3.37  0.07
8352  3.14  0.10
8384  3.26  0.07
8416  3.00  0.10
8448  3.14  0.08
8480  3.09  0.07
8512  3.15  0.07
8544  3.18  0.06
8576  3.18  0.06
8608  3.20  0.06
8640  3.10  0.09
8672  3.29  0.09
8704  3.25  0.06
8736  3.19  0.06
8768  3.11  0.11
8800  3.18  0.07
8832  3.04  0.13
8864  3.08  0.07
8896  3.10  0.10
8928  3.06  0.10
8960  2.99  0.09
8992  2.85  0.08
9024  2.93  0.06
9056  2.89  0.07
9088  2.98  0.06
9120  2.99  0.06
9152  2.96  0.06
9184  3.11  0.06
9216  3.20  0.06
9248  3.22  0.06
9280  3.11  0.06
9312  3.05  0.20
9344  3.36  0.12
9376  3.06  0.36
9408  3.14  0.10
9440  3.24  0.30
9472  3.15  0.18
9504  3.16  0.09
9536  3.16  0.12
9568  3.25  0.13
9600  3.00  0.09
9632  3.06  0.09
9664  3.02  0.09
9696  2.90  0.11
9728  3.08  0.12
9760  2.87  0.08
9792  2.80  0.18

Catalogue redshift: 0.258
